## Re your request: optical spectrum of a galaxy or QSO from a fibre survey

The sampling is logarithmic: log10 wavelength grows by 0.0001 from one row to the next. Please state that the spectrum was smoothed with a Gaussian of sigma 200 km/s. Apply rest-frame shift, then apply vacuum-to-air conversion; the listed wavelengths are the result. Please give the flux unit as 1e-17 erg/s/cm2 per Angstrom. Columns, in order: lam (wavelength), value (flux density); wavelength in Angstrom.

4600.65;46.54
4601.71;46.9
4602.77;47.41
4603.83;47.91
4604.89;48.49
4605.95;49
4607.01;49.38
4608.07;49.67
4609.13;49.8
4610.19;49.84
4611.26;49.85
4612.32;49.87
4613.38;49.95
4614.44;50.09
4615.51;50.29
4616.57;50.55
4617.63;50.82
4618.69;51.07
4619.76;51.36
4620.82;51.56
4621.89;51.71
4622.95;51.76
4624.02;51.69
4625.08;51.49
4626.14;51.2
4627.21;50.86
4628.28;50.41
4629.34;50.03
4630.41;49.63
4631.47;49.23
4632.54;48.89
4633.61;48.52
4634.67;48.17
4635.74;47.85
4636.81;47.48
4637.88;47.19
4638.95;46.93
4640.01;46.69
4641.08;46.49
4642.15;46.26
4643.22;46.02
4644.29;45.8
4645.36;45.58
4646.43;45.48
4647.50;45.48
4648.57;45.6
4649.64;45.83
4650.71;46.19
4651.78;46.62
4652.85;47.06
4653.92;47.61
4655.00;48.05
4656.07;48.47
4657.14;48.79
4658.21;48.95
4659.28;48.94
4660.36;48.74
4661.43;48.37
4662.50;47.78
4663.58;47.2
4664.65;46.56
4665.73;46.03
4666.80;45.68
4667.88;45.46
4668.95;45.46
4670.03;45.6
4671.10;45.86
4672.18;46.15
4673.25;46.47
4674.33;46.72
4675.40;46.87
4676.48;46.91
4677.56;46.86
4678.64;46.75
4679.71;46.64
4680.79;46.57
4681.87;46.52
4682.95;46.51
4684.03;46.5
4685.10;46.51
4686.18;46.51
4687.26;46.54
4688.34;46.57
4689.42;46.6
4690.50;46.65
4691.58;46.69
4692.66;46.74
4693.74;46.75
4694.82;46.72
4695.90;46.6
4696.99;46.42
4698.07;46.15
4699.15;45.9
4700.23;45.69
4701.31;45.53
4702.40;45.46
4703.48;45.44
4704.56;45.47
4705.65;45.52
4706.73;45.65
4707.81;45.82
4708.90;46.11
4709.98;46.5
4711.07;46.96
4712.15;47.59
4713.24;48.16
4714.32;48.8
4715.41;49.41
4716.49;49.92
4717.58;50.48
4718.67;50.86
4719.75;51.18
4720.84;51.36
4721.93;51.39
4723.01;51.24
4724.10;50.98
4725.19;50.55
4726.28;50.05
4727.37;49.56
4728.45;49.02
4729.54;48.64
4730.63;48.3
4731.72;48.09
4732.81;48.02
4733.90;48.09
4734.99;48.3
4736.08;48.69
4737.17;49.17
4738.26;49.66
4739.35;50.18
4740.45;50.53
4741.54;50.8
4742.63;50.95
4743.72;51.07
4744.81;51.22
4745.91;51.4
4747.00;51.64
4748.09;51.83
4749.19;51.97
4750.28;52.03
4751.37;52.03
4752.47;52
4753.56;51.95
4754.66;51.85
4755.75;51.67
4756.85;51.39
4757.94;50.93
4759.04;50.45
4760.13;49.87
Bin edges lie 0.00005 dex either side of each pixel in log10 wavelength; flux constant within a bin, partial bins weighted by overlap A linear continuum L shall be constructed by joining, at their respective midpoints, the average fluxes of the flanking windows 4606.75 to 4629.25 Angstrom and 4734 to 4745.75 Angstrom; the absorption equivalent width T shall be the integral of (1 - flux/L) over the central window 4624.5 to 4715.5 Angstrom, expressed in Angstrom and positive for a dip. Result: 6.0 Angstrom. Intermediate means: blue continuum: 50.6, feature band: 47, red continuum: 50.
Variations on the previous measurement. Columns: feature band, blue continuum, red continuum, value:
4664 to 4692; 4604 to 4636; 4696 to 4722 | 1.2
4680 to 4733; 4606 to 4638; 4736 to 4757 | 3.3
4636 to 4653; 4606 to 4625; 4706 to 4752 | 1.4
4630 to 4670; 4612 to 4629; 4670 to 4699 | 1.4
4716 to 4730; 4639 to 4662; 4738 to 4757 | 0.0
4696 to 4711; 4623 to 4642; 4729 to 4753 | 1.2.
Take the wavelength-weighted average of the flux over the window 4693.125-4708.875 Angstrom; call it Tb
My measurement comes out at 45.9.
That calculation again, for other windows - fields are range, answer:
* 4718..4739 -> 49.7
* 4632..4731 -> 47.3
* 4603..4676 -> 48.2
